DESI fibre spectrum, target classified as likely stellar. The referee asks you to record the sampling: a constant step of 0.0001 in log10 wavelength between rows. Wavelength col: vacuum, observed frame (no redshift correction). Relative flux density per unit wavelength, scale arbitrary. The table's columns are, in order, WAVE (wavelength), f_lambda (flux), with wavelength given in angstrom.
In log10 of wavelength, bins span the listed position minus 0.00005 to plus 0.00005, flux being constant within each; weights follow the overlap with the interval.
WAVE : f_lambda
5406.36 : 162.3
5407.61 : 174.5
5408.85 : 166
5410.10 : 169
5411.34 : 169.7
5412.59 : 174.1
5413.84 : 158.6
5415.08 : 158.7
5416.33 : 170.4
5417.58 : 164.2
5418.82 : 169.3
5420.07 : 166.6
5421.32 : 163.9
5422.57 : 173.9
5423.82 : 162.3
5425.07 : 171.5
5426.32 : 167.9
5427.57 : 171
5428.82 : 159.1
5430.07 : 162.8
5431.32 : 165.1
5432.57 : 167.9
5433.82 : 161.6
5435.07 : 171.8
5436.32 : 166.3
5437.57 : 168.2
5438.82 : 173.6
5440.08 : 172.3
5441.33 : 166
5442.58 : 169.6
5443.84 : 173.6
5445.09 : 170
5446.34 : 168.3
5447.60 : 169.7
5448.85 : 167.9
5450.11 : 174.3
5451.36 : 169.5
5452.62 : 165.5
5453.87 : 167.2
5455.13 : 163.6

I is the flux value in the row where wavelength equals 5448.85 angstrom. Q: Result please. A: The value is 167.9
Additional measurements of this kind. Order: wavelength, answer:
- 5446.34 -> 168.3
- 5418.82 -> 169.3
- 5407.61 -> 174.5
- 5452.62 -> 165.5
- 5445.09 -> 170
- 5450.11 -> 174.3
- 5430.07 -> 162.8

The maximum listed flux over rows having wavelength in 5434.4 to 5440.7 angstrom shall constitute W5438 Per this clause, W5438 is 173.6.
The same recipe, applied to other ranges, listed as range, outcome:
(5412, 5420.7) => 174.1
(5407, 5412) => 174.5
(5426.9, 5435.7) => 171.8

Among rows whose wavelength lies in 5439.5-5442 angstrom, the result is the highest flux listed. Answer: 172.3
